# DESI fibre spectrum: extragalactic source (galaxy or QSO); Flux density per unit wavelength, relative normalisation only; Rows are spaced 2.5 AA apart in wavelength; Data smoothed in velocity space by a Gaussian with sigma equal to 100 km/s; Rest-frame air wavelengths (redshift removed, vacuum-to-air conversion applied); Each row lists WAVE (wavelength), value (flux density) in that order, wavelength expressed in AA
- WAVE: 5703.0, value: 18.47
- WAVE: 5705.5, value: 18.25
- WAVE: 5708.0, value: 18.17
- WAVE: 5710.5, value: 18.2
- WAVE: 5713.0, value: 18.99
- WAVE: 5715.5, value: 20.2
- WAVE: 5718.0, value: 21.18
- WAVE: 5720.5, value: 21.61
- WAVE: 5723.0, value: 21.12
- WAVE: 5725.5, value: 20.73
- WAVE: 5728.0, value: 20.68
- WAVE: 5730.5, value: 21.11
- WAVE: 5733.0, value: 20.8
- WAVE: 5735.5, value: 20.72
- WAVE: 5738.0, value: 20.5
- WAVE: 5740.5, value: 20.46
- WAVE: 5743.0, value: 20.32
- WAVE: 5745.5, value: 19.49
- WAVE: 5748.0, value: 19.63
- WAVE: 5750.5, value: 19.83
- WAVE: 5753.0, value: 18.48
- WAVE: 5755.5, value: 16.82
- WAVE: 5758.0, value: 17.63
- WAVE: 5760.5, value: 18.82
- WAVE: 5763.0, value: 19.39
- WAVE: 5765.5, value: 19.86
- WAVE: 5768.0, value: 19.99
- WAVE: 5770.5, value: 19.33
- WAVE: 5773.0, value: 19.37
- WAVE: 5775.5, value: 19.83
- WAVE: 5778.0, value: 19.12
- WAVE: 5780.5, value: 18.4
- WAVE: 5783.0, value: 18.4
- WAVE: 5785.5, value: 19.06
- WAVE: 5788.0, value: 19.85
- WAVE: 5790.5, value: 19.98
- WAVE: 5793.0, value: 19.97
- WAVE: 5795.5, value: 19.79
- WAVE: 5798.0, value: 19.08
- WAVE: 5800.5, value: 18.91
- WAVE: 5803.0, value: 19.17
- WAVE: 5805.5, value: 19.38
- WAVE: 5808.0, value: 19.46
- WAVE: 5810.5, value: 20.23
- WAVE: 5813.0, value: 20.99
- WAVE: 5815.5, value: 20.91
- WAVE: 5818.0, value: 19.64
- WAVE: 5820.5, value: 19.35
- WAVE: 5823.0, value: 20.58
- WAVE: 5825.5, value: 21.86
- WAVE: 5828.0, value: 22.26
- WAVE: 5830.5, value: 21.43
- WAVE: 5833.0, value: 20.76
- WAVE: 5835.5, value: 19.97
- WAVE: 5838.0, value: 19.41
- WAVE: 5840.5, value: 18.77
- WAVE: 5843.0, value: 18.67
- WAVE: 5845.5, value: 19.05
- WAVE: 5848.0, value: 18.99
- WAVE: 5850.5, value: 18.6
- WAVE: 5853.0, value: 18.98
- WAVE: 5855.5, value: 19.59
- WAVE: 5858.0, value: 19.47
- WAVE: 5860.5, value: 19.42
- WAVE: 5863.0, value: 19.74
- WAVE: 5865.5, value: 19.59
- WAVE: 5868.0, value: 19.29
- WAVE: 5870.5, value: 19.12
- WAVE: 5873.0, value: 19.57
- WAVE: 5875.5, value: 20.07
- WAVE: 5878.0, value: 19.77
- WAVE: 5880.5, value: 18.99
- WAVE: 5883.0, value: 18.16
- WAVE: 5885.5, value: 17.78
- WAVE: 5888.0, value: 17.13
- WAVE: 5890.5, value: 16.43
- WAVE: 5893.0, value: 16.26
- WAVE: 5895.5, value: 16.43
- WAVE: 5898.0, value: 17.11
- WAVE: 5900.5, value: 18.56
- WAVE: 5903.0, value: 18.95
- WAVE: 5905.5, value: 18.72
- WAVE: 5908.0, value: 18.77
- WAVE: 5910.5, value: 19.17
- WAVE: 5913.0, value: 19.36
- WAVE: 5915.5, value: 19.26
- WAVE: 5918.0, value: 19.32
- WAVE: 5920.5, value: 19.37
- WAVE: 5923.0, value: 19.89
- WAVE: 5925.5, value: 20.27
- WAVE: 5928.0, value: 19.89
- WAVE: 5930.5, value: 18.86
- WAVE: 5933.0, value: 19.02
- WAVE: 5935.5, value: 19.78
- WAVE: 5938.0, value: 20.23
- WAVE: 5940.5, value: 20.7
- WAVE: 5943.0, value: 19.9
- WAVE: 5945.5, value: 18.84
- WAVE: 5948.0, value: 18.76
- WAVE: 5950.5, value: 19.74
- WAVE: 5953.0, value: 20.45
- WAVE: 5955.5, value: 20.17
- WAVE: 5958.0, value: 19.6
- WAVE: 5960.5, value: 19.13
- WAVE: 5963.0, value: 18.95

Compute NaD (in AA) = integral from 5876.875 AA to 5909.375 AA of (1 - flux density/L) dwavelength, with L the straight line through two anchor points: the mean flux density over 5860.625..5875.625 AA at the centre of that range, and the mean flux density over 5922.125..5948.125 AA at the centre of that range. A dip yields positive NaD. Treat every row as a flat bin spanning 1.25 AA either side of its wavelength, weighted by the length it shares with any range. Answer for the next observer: 2.7 AA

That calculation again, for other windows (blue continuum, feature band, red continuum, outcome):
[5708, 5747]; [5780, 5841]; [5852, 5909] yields -1.7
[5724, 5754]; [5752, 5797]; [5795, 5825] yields 2.1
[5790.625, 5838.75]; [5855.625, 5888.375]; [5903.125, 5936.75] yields 0.9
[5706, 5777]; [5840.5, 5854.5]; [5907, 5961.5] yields 0.6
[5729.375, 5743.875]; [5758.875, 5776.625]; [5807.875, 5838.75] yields 1.0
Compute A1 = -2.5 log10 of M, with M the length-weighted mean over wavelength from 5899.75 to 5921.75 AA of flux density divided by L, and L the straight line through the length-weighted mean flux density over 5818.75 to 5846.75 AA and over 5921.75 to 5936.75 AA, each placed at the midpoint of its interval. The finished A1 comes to 0.04 mag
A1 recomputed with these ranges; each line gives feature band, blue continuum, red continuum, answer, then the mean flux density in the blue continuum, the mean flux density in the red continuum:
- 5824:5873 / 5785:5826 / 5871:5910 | -0.04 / 19.9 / 18.2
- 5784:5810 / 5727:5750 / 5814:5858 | 0.03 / 20.4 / 19.9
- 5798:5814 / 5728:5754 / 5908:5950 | 0.02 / 20.2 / 19.5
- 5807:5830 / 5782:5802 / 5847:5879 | -0.07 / 19.4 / 19.4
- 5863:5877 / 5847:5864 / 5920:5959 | -0.01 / 19.3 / 19.7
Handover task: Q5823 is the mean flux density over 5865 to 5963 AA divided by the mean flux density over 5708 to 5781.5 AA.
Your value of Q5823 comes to 1.0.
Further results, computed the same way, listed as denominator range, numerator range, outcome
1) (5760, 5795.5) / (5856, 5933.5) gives 0.97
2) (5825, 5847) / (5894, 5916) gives 0.91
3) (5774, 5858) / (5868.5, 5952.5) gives 0.96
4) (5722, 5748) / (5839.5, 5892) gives 0.92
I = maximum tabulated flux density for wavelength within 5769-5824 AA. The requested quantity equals 20.99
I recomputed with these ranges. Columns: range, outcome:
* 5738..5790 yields 20.5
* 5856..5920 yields 20.07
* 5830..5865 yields 21.43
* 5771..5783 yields 19.83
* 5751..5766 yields 19.86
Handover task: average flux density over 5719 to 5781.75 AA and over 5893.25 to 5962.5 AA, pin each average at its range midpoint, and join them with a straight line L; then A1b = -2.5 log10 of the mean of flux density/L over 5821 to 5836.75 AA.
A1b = -0.08 mag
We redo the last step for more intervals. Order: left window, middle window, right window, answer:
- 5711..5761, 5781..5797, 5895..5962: 0.018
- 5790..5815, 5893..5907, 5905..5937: 0.095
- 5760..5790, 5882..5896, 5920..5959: 0.152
